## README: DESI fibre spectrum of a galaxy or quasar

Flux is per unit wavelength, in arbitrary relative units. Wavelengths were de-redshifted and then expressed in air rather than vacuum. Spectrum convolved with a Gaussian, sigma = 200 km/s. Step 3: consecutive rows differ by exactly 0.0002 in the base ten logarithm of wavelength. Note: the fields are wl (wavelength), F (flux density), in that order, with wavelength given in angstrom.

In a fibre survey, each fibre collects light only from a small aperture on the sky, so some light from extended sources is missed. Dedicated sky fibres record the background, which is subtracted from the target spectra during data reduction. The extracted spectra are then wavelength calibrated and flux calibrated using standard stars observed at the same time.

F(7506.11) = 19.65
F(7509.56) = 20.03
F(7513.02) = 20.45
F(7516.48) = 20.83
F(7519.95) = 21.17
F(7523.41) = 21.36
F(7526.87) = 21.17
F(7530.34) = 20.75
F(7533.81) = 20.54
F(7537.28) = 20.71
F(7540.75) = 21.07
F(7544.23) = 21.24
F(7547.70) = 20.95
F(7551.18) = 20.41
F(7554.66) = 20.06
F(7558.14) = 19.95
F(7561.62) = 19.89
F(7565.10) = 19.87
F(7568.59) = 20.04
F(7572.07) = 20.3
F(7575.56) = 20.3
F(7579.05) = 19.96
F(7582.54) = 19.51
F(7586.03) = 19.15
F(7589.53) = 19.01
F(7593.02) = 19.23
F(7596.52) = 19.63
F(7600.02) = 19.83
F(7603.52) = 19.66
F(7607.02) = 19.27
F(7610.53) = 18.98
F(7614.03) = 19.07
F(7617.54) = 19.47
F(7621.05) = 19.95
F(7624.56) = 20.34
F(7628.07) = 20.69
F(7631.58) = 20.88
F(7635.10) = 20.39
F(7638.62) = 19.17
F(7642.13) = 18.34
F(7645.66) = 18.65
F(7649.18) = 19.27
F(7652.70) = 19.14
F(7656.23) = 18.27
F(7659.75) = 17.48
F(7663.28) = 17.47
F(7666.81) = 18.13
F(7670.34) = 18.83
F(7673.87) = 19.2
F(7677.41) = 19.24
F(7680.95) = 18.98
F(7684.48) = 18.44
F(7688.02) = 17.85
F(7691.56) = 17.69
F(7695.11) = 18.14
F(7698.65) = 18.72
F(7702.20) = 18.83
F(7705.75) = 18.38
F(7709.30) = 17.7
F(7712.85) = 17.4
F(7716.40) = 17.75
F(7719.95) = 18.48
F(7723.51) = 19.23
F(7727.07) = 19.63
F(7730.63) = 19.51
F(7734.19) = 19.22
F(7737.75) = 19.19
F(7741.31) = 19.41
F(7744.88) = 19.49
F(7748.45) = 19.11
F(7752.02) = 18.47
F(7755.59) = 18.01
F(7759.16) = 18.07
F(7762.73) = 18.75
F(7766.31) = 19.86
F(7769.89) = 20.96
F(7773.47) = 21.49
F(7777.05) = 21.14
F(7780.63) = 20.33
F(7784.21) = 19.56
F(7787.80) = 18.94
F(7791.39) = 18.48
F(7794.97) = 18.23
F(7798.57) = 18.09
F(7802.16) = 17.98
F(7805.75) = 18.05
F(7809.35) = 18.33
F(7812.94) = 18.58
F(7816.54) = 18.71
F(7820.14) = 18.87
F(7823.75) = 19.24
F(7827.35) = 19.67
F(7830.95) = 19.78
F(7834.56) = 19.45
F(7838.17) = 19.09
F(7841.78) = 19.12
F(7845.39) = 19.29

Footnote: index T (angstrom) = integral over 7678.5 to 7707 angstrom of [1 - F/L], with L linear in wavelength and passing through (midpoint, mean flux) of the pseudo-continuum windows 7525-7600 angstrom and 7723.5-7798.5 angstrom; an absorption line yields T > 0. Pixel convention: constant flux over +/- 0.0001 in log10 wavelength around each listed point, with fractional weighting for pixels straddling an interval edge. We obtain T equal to 1.8 angstrom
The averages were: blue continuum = 20.2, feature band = 18.4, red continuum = 19.4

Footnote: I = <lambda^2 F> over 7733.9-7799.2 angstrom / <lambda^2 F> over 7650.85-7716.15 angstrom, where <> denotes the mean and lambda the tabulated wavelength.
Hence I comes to 1.1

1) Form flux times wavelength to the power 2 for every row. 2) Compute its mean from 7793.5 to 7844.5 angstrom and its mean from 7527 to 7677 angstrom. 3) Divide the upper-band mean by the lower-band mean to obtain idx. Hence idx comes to 1.01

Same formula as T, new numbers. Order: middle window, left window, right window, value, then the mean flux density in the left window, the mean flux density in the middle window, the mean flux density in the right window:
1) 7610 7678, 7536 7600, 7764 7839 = 2.3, 20.1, 19.1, 19.3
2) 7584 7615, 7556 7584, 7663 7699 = 0.4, 20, 19.3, 18.5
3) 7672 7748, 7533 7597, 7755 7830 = 3.1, 20.1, 18.7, 19.1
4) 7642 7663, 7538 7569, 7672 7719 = 0.6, 20.4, 18.5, 18.3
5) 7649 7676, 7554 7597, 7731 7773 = 1.5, 19.8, 18.4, 19.2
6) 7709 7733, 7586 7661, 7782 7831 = 0.5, 19.4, 18.6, 18.7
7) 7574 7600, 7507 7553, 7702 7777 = 1.0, 20.8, 19.6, 19.1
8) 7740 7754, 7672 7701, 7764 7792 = 0.4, 18.5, 19.1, 20.1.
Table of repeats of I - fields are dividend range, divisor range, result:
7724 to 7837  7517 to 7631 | 1.01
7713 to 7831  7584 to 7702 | 1.04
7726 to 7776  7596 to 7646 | 1.02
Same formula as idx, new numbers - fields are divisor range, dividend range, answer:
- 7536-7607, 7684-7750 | 0.97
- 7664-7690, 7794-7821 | 1.02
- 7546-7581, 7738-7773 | 1.00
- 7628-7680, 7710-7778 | 1.04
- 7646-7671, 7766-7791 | 1.14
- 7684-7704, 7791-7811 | 1.02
